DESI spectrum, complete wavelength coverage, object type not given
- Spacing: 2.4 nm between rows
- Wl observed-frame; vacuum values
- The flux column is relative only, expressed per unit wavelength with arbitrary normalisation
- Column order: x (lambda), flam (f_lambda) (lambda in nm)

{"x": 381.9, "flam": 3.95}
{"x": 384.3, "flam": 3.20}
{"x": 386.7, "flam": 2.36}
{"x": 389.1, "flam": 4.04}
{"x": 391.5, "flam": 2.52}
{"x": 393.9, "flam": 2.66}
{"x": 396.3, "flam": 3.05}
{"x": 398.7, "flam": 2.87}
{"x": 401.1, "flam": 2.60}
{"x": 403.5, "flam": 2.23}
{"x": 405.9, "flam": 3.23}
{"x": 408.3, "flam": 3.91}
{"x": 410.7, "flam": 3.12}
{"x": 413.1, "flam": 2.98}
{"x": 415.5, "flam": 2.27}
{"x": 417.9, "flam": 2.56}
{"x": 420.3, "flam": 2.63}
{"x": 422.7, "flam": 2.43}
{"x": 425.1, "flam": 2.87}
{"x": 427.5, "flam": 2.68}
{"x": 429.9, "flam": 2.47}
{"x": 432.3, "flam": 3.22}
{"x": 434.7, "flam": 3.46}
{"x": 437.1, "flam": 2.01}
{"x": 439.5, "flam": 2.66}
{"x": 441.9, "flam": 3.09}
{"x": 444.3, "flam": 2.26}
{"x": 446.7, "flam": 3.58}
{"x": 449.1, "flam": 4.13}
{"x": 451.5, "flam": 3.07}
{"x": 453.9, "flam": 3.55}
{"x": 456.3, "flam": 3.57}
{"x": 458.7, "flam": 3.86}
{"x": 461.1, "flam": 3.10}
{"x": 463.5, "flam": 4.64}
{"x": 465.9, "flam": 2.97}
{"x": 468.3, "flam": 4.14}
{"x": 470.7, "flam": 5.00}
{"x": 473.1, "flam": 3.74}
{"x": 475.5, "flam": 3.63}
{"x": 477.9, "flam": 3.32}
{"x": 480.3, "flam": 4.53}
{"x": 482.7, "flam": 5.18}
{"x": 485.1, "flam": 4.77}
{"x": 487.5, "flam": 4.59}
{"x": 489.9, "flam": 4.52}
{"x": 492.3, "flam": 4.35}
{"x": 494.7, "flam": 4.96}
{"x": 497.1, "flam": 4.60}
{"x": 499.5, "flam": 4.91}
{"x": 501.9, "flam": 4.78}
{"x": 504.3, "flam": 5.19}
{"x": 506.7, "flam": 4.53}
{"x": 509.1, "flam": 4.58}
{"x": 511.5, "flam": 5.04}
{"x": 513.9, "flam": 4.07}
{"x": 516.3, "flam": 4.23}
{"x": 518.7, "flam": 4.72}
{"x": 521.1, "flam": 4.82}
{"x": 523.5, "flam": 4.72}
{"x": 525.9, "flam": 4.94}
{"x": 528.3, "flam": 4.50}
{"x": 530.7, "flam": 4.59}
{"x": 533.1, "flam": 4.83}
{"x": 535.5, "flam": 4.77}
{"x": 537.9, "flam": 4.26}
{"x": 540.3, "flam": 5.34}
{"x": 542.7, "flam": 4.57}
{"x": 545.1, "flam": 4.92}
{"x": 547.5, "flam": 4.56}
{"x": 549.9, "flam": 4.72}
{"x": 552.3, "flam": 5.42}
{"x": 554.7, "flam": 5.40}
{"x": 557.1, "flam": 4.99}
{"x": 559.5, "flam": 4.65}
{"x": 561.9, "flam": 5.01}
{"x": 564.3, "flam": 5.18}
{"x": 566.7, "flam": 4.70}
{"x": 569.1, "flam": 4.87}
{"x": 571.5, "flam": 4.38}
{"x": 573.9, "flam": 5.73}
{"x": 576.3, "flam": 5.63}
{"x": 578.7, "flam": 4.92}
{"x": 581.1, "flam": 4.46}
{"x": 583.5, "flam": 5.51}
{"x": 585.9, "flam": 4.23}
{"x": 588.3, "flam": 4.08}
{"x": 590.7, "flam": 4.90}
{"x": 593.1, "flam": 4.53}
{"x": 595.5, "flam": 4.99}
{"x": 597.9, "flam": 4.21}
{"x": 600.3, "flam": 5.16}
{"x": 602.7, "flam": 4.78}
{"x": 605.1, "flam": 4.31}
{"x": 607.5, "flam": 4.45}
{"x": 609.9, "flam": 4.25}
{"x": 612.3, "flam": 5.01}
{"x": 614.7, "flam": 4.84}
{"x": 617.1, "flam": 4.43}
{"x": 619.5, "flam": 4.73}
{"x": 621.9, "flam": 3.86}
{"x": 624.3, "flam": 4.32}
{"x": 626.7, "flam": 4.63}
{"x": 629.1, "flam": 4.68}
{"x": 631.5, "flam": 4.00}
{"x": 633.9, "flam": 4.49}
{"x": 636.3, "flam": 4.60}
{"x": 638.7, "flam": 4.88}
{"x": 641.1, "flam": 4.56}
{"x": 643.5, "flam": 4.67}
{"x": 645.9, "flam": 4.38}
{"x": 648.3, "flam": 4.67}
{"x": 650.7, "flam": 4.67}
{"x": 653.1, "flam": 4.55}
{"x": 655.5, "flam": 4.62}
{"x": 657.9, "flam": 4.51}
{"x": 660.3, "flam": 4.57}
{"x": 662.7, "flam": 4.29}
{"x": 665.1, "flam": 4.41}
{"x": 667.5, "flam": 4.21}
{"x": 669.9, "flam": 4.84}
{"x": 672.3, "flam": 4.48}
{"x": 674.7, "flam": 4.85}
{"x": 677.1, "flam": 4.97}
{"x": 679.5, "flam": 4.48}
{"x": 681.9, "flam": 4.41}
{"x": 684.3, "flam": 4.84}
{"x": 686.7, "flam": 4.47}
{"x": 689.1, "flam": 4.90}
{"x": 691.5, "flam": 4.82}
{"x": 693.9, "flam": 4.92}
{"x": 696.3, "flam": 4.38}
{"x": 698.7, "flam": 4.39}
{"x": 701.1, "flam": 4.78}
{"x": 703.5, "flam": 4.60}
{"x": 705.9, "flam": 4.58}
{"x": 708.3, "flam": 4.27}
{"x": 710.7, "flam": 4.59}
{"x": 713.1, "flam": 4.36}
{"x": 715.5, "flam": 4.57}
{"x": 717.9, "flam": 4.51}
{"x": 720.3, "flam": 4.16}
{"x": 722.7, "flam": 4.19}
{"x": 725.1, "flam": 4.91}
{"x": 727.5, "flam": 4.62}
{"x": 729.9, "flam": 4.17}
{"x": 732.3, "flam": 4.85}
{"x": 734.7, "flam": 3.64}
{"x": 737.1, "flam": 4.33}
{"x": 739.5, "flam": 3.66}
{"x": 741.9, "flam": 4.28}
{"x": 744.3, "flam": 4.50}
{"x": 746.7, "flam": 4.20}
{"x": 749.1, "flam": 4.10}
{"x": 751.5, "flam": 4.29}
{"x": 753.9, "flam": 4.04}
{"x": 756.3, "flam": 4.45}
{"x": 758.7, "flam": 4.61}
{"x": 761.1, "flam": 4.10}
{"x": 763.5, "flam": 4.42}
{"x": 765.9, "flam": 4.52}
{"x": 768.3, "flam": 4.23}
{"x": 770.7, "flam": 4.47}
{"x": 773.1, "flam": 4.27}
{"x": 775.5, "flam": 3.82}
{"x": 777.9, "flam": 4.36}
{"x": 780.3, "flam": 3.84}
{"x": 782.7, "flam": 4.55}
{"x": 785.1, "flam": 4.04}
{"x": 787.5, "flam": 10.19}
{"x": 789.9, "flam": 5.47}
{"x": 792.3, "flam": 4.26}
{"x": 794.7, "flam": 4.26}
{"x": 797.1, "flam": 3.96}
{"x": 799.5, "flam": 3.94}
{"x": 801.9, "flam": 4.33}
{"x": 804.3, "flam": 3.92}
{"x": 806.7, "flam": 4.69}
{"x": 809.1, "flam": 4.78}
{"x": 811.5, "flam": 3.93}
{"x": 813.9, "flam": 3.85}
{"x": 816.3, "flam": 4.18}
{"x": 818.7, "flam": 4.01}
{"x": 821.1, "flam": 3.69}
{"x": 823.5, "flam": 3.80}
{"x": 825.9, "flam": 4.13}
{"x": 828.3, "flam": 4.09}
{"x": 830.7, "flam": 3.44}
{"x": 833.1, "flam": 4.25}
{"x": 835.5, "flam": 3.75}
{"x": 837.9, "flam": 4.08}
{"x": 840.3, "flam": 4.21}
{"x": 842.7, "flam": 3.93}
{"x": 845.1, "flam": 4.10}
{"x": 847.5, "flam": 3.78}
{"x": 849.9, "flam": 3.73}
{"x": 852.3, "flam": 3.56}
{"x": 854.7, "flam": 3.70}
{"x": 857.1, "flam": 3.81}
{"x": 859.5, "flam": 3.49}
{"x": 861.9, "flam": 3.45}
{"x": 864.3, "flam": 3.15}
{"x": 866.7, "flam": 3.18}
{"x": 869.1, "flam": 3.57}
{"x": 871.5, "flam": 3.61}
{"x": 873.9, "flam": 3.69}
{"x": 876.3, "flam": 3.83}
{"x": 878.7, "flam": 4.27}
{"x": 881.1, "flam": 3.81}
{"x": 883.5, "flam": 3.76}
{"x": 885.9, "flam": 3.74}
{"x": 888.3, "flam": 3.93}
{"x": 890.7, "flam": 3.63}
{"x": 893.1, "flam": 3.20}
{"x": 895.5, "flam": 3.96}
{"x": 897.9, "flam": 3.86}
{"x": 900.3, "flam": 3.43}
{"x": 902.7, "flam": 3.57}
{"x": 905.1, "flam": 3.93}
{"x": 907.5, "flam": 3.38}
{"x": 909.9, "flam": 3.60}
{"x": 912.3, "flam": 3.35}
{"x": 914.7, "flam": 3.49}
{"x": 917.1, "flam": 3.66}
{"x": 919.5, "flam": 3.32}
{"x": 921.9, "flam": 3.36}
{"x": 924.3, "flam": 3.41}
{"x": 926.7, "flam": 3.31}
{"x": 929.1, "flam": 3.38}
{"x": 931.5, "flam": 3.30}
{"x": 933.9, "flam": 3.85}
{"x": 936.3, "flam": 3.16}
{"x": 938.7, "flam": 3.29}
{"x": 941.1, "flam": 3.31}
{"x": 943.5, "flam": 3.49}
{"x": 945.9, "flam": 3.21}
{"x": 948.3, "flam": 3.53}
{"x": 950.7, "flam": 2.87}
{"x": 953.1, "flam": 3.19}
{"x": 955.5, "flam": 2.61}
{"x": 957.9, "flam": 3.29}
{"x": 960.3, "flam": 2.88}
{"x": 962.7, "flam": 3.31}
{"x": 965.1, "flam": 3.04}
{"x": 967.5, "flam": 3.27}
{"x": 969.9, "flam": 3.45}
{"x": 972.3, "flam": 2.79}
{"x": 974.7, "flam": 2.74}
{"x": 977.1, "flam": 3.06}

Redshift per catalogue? 0.201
